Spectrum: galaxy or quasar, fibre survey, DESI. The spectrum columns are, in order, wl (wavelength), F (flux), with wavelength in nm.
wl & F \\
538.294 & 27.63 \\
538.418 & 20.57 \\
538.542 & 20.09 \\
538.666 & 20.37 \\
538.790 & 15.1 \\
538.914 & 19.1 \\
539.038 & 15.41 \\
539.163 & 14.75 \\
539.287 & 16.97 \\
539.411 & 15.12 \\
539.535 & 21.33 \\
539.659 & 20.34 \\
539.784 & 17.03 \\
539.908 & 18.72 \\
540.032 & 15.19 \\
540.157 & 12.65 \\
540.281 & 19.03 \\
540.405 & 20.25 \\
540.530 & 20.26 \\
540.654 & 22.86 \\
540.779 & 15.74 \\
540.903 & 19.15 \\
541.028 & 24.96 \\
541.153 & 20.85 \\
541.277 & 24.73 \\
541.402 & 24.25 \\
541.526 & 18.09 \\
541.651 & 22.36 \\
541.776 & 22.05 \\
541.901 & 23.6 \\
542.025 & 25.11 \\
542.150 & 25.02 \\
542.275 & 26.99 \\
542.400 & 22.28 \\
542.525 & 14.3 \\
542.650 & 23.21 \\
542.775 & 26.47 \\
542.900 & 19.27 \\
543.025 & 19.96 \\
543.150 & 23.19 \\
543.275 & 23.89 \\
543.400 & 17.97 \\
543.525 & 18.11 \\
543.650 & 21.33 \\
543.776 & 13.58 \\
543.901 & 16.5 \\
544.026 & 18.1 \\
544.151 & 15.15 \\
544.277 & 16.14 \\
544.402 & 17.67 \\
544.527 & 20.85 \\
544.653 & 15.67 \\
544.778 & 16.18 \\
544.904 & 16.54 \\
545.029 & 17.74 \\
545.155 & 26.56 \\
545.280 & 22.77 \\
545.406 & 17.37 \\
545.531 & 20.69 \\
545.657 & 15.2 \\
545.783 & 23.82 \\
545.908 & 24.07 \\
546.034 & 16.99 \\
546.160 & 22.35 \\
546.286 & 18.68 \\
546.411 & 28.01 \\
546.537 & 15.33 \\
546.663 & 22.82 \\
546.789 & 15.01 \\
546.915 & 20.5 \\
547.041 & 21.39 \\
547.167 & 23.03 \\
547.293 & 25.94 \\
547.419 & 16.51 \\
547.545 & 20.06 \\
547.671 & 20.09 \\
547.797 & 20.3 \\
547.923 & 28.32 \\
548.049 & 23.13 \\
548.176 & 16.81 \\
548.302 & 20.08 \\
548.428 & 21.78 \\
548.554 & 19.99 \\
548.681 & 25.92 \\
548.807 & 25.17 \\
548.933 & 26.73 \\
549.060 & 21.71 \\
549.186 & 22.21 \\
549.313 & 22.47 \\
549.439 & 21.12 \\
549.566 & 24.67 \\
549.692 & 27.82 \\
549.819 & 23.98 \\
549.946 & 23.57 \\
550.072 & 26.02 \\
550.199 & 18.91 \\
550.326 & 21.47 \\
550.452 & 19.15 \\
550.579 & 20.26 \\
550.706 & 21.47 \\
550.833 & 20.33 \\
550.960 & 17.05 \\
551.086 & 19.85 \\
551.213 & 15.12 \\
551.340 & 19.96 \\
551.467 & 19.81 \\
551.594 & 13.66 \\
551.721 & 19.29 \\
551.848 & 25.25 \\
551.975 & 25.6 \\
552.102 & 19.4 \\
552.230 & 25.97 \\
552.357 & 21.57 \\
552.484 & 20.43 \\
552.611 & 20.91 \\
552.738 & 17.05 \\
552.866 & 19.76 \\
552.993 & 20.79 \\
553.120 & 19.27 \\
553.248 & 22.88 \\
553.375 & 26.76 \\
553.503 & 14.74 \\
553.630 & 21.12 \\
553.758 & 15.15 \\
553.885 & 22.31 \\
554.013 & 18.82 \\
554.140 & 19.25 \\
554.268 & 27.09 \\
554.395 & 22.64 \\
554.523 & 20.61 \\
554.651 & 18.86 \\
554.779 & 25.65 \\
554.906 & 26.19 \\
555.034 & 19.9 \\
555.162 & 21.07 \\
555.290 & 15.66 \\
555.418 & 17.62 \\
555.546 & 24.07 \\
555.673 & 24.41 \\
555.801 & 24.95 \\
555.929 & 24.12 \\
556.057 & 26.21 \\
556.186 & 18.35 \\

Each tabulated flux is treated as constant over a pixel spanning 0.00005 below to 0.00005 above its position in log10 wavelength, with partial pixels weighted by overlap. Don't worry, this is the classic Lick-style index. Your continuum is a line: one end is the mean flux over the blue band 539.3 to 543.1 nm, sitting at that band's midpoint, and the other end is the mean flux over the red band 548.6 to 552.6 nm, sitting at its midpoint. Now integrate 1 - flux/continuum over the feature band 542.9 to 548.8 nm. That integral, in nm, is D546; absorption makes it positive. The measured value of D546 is 0.32 nm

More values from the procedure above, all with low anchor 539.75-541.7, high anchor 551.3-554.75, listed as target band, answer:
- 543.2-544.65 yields 0.14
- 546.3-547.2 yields -0.02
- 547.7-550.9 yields -0.32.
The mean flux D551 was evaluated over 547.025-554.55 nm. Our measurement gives 21.4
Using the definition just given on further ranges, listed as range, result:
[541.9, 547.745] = 20.2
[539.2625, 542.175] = 20.2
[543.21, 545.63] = 18.5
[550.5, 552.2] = 19.9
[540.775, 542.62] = 22.2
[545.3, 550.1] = 21.8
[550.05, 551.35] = 19.8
